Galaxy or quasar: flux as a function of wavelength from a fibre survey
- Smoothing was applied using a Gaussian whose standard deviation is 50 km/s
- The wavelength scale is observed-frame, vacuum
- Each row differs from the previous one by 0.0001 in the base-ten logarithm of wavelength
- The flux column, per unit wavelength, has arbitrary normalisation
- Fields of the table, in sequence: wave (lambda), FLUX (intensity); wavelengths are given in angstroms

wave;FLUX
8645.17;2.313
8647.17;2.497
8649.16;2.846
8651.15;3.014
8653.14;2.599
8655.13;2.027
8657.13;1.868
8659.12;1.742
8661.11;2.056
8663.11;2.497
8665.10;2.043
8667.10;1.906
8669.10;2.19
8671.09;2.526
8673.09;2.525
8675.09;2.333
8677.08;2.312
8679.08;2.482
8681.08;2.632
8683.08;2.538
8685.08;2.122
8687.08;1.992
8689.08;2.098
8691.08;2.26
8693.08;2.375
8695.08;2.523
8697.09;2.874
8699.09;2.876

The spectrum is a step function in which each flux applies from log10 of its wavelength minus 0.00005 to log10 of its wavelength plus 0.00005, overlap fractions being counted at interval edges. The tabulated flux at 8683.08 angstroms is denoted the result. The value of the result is 2.538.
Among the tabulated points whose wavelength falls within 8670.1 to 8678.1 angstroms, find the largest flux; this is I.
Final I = 2.526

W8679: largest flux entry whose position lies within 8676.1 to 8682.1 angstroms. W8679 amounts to 2.632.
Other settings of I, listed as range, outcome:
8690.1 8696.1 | 2.523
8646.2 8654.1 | 3.014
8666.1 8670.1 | 2.19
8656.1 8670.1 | 2.497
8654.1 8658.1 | 2.027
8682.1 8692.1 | 2.538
